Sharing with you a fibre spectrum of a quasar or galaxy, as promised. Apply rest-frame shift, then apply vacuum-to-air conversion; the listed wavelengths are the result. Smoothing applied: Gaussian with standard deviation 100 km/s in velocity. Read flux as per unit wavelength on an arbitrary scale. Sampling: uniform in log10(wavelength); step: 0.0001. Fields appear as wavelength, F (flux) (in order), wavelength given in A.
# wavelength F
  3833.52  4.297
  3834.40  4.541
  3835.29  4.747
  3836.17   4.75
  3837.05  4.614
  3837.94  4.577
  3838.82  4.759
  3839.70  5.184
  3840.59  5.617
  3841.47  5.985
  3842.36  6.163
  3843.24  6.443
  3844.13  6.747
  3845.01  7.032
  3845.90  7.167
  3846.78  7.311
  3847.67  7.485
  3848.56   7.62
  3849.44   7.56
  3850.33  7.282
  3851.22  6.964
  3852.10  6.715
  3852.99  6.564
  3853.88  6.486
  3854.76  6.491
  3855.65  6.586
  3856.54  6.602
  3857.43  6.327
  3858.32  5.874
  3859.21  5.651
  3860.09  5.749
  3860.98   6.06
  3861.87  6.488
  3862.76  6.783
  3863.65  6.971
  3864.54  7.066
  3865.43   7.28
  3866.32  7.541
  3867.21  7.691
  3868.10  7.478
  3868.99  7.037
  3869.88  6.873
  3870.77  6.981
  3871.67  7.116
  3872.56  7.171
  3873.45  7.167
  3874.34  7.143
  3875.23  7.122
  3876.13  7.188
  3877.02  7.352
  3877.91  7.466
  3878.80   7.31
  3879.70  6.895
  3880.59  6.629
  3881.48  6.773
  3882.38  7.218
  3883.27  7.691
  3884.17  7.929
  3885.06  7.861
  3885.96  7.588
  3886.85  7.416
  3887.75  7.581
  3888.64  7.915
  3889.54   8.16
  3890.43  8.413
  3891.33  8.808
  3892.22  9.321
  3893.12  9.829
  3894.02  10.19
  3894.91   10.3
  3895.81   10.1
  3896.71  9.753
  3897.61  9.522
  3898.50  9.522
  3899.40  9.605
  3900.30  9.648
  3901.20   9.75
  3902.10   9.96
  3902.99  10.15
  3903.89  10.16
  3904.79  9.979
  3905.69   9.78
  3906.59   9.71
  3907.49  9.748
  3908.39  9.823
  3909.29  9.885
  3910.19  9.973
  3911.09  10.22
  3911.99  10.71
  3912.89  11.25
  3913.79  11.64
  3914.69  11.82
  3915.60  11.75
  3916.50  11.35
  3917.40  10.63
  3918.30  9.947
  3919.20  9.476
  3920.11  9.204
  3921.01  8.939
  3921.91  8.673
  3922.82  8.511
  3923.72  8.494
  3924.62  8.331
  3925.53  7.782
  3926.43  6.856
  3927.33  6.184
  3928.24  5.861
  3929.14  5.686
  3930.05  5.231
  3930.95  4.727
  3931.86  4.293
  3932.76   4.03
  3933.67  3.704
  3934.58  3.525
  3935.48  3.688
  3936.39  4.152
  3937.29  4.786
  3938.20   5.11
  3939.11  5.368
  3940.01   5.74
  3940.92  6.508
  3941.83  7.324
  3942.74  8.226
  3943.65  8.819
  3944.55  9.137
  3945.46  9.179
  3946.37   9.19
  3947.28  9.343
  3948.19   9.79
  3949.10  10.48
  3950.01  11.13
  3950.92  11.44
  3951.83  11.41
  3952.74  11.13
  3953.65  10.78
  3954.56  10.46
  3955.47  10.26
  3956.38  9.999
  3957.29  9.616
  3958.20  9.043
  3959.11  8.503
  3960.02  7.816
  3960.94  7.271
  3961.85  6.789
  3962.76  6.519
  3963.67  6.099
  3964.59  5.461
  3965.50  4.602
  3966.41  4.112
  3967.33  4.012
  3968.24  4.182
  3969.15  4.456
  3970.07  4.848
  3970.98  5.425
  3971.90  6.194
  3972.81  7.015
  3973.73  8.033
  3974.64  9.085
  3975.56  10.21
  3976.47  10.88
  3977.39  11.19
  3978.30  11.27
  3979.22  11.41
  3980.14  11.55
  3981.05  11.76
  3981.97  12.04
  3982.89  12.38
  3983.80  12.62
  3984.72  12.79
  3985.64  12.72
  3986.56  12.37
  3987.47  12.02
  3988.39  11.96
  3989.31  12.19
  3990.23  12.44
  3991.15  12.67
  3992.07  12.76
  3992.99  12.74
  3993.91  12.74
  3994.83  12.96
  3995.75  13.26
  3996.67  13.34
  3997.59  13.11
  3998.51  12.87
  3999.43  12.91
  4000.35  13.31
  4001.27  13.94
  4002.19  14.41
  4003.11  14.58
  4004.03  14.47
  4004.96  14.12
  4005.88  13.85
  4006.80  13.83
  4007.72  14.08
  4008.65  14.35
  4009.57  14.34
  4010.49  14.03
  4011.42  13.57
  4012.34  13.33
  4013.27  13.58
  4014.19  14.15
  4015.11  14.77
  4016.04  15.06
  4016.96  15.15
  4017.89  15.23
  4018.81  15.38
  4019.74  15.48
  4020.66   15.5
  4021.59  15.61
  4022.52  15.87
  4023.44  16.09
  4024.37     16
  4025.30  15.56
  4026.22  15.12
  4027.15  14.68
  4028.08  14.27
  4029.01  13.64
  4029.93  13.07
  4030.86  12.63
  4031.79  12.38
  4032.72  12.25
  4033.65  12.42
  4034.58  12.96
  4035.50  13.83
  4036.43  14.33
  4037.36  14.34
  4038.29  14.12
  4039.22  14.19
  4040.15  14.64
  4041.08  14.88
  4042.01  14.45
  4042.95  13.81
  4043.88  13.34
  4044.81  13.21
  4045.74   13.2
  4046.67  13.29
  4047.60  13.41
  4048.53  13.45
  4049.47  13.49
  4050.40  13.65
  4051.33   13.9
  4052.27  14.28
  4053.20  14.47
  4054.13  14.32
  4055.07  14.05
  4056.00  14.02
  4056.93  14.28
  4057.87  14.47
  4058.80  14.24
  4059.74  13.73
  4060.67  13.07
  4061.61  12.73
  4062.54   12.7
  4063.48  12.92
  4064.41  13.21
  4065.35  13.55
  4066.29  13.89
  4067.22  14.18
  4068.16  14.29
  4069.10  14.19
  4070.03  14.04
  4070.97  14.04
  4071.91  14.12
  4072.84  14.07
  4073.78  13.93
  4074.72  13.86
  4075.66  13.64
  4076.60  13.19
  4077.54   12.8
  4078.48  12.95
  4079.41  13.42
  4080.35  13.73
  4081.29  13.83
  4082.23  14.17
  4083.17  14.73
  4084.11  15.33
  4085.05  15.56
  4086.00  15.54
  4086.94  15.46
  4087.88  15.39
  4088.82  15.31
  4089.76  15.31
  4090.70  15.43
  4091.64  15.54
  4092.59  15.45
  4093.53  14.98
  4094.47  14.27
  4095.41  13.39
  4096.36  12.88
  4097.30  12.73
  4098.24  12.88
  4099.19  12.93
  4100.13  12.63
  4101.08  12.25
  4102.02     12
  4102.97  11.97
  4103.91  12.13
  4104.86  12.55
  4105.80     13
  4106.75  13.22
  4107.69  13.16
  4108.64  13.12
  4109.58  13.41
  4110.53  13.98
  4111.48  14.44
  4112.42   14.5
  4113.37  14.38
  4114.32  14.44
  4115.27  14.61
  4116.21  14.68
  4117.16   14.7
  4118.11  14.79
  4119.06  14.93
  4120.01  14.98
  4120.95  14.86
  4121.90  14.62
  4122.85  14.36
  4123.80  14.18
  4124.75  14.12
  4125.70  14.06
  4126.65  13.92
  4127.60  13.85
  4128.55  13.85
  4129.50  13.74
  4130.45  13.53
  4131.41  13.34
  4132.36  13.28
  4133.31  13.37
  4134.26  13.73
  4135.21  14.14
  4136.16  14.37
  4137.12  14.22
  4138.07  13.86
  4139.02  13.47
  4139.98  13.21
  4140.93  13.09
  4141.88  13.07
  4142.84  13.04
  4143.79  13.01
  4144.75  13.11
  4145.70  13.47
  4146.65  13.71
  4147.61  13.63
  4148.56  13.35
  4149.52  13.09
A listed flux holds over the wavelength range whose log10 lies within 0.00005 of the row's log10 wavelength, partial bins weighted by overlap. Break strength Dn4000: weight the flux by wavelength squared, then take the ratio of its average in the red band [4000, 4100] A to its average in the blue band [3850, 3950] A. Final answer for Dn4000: 1.9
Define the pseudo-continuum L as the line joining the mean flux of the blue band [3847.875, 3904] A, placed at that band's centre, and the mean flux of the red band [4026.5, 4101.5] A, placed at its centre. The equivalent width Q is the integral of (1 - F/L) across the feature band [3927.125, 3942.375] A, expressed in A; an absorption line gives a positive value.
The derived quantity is 7.26 A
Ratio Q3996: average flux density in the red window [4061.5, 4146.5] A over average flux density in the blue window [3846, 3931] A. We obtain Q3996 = 1.70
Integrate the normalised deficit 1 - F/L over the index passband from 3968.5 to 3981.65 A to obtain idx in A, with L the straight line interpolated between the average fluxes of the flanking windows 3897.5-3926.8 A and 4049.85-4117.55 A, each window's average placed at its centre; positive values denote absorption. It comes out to 3.0 A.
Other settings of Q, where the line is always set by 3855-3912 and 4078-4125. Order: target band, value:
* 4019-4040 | -3.85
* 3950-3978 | 6.30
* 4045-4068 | -1.53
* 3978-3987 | -1.07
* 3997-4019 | -4.90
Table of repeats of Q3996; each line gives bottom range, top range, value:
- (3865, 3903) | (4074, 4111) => 1.70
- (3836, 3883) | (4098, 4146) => 2.05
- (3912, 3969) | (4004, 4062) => 1.80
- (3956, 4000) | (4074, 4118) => 1.42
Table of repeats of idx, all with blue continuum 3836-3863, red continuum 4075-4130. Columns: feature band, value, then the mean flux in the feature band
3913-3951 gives 4.5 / 7.76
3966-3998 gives 0.1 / 10.4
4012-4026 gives -4.5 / 15.1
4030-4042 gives -1.6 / 13.6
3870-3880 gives -0.1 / 7.16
